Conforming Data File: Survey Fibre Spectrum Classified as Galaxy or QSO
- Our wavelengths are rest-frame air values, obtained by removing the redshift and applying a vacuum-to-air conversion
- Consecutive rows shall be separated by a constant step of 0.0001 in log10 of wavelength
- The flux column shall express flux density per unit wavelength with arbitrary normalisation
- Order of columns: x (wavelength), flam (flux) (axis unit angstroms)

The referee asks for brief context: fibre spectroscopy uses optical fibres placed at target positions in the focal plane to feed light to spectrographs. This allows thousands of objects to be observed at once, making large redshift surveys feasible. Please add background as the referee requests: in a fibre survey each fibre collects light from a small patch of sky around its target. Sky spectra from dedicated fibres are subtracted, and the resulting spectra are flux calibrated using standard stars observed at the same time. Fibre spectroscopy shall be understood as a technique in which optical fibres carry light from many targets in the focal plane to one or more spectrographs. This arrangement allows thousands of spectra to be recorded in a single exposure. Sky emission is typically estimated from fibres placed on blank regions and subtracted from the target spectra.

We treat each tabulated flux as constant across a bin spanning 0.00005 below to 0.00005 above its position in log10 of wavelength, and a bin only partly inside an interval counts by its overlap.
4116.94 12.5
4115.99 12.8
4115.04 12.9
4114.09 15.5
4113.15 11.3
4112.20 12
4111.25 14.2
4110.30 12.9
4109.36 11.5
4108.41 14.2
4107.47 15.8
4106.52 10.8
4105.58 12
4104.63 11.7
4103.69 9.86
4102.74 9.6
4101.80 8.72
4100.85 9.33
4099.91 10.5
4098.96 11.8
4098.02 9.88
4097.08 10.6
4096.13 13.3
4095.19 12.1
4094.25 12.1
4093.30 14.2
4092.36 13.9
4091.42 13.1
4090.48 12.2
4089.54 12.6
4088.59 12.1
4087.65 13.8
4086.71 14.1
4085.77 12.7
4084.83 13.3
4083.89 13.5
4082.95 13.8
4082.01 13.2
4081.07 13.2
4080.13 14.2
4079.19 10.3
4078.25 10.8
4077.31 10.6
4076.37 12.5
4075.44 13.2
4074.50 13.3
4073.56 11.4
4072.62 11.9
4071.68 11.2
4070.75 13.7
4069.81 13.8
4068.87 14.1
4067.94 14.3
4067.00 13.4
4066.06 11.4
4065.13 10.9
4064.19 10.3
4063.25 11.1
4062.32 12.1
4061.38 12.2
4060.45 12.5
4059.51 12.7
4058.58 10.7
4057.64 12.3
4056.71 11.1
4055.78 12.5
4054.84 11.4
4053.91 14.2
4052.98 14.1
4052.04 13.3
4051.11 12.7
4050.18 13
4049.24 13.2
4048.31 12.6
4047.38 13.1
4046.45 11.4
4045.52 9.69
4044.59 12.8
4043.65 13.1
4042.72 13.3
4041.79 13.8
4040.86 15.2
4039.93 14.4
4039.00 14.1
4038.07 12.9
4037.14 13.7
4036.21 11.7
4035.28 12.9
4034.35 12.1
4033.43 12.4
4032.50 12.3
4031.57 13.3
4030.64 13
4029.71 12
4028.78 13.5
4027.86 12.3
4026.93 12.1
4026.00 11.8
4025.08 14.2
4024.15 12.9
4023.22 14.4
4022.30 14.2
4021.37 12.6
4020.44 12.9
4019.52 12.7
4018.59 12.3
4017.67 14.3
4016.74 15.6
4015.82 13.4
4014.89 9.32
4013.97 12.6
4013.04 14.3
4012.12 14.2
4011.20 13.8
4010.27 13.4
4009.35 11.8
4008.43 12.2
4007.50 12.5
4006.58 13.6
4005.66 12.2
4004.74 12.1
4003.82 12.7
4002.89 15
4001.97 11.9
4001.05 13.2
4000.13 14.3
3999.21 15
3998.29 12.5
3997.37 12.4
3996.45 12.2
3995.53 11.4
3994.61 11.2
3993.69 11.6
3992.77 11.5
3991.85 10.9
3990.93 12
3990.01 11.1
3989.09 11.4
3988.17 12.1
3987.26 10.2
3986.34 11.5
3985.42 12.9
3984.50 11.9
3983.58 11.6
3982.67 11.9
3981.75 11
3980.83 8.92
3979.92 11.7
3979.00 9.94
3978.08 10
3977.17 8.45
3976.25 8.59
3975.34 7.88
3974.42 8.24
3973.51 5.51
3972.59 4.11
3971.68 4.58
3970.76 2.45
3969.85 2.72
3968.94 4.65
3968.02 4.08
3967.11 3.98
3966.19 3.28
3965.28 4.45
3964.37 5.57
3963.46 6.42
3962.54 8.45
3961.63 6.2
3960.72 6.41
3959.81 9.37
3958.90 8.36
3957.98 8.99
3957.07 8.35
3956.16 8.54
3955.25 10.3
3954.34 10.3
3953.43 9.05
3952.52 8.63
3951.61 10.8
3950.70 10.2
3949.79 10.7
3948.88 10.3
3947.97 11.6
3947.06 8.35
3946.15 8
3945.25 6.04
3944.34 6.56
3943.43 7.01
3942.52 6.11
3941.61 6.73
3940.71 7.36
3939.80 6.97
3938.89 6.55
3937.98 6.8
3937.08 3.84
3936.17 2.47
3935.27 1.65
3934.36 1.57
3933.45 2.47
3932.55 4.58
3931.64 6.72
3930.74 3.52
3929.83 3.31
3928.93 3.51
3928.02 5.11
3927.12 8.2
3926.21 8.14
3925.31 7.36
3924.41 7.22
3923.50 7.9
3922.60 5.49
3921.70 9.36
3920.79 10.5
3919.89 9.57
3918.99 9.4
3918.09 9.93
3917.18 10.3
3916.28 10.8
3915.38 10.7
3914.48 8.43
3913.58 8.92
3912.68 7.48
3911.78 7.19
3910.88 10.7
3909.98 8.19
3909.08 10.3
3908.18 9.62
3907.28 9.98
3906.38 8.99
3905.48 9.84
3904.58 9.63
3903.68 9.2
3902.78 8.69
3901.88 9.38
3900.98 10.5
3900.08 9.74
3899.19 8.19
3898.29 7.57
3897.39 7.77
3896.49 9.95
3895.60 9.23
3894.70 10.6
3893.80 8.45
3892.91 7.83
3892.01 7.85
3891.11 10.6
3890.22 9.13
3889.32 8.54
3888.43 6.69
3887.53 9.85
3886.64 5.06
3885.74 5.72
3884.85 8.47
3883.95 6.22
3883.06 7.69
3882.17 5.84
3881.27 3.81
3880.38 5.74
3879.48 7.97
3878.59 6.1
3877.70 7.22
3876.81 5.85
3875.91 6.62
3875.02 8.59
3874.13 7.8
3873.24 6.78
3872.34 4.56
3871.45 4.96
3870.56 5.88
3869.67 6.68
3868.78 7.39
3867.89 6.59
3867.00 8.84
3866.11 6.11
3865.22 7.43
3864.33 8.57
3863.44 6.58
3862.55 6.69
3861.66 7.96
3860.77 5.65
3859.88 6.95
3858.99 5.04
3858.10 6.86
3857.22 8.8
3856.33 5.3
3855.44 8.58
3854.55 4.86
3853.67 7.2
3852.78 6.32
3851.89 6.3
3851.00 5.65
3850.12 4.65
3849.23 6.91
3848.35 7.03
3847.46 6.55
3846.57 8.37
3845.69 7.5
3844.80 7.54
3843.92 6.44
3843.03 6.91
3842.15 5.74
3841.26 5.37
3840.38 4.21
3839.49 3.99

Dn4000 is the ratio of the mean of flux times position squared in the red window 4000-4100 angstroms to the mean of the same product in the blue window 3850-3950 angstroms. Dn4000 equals 1.86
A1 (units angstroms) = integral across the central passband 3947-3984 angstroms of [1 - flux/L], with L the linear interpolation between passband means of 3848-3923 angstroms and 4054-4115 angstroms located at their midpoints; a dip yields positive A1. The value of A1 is 6.5 angstroms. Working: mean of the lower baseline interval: 7.81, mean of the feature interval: 7.92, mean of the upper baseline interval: 12.3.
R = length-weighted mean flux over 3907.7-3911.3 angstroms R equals 9.7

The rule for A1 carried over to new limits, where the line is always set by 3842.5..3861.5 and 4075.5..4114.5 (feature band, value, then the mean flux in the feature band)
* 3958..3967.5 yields 2.91 angstroms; 6.39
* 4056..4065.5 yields -0.10 angstroms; 11.6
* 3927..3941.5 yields 6.67 angstroms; 4.63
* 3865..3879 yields 0.81 angstroms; 6.7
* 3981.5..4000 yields -3.73 angstroms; 11.9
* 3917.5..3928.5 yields 0.13 angstroms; 8.19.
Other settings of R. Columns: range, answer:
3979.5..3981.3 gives 10.3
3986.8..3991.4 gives 11.4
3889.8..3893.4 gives 8.86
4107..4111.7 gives 13.7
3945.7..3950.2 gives 9.78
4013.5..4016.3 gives 11.8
